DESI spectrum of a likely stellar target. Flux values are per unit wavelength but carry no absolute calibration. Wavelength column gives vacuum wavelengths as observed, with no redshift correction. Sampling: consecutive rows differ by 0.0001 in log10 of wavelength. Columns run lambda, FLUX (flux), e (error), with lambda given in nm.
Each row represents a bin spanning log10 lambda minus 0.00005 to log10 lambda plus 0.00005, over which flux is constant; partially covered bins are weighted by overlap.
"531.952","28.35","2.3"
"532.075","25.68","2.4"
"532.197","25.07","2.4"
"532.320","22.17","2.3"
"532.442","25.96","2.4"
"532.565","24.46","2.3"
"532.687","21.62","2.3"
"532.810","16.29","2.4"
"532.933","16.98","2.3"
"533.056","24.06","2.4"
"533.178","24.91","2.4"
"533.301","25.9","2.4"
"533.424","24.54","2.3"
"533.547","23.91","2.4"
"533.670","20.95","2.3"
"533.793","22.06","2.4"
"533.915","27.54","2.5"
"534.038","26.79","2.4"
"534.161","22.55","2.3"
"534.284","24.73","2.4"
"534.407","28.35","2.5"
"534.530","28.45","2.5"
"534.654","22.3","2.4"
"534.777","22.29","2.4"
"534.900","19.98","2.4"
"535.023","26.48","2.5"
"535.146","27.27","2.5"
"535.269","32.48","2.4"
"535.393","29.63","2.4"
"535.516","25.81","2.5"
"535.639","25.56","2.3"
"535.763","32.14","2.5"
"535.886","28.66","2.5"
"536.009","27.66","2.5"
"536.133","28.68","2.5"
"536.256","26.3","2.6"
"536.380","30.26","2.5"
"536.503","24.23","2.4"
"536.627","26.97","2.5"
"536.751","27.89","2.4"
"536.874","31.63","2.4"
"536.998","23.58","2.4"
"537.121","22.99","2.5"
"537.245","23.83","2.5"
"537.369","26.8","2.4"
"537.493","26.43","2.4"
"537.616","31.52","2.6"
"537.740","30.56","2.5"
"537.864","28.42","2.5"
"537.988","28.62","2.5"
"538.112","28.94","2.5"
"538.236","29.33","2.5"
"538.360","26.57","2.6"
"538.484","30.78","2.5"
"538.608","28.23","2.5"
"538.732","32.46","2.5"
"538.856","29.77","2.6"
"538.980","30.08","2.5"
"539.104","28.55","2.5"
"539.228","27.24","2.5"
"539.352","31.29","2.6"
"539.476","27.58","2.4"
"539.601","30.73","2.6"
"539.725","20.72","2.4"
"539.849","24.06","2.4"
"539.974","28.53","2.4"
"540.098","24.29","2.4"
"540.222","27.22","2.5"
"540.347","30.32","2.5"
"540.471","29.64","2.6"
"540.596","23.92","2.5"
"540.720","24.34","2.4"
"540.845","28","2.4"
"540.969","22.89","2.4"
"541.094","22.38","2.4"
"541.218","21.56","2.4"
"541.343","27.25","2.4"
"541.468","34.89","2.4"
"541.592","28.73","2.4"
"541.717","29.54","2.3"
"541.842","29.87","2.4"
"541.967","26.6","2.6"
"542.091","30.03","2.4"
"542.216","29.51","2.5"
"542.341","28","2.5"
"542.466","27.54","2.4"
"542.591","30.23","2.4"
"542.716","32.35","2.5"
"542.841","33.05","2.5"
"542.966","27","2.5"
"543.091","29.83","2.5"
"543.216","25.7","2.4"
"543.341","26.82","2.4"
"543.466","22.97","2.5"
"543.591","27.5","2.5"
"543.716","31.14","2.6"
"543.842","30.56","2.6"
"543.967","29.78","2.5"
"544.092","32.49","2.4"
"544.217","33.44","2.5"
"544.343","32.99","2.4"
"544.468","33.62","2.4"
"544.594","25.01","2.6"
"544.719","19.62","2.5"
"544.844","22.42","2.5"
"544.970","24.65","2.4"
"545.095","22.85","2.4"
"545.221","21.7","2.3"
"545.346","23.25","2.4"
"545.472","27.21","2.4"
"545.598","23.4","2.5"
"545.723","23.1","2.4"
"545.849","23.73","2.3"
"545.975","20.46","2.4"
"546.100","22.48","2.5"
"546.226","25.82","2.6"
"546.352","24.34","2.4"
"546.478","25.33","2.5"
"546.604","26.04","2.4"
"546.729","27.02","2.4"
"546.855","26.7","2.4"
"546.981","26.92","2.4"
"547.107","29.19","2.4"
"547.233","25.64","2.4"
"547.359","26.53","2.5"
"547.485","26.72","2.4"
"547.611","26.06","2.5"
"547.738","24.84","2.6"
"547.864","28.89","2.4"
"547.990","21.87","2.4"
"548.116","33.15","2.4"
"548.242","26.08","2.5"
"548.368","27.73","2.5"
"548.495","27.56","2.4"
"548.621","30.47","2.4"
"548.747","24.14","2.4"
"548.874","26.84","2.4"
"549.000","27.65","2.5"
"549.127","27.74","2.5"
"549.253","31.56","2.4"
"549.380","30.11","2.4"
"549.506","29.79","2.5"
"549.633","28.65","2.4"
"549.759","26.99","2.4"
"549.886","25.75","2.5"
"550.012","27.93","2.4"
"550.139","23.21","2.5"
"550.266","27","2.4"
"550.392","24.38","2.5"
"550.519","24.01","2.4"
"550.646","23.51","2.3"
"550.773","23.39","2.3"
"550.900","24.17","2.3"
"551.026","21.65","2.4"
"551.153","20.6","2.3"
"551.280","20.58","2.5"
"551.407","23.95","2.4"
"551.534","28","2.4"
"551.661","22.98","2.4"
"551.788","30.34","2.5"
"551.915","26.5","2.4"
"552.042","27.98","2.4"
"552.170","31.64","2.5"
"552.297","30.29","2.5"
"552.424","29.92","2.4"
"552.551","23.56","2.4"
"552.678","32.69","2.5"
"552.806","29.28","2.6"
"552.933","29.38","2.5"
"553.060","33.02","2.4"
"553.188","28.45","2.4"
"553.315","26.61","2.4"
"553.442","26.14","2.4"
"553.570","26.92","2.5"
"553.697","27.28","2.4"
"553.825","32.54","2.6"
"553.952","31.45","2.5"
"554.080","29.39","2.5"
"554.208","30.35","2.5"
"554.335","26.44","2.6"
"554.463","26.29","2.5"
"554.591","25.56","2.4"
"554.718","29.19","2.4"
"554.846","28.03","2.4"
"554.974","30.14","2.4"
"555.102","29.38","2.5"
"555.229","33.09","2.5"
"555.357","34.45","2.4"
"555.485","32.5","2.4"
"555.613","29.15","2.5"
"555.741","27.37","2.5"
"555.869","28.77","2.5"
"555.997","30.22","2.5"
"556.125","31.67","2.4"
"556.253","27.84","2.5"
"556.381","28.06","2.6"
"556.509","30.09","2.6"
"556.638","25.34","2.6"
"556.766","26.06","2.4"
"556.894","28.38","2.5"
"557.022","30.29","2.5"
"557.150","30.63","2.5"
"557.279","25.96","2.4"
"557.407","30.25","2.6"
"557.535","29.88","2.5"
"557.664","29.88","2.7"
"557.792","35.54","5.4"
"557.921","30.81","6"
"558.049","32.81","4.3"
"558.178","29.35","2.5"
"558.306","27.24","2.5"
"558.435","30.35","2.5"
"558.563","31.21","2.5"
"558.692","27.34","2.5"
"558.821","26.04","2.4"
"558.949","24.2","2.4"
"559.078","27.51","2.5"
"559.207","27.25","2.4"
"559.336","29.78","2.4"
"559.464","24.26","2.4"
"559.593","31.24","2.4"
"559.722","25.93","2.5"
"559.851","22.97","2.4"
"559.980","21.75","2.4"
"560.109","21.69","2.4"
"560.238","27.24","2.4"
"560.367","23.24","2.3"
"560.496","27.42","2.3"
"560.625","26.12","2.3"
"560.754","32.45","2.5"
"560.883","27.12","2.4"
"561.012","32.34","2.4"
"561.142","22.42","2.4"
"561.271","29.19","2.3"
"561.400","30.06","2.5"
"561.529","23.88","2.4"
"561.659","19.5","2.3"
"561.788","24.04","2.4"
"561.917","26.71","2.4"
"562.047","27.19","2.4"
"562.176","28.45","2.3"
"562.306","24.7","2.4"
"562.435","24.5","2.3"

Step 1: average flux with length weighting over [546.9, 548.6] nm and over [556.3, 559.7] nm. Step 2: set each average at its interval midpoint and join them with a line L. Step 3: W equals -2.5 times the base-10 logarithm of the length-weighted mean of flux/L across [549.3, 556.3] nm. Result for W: 0.004 mag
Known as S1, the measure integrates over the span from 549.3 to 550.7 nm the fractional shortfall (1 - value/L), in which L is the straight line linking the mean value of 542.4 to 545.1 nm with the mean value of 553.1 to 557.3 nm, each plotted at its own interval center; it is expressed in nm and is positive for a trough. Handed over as 0.10 nm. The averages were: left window 28.4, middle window 26.6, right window 29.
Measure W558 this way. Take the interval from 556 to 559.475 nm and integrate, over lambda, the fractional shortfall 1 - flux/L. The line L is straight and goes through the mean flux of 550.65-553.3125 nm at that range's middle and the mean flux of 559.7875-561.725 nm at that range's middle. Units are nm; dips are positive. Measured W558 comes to -0.36 nm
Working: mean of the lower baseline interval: 26.8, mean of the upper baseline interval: 25.8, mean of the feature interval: 28.9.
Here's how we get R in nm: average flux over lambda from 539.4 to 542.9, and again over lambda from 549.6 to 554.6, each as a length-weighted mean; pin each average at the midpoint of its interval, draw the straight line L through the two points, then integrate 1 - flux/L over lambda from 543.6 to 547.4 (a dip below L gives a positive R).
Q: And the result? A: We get 0.16 nm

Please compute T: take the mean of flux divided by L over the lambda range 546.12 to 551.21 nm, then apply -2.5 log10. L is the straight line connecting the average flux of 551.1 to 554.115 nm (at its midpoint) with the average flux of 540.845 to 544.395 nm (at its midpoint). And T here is 0.07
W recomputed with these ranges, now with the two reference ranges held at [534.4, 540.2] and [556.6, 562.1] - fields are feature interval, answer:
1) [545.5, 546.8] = 0.14 mag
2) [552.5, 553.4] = -0.06 mag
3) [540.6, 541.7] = 0.05 mag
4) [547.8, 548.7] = -0.02 mag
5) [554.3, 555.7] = -0.08 mag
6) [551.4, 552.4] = -0.02 mag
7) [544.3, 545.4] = 0.10 mag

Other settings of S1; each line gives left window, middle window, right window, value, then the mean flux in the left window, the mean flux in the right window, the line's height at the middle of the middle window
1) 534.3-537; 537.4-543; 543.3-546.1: -0.32 nm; 27.2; 26.2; 26.7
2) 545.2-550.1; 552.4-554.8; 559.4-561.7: -0.21 nm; 26.4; 26.1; 26.3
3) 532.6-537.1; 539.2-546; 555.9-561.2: -0.22 nm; 25.5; 28.1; 26.3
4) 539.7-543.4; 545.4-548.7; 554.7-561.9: 0.21 nm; 27.6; 28.2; 27.8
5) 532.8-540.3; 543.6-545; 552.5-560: -0.06 nm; 26.7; 28.8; 27.5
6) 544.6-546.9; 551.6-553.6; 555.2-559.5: -0.11 nm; 23.9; 29.2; 27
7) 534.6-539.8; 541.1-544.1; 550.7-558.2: -0.08 nm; 27.7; 28.5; 27.9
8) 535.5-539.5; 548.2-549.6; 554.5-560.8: 0.01 nm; 28.2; 28.5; 28.3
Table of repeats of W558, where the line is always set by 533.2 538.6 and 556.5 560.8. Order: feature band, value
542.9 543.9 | -0.02 nm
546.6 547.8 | 0.03 nm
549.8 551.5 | 0.22 nm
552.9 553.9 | -0.04 nm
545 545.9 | 0.12 nm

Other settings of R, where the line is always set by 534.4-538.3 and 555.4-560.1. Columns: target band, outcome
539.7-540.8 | 0.06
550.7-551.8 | 0.17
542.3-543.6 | -0.03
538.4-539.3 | -0.07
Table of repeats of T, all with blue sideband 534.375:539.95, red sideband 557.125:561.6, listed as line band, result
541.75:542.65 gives -0.05 mag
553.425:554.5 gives -0.03 mag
